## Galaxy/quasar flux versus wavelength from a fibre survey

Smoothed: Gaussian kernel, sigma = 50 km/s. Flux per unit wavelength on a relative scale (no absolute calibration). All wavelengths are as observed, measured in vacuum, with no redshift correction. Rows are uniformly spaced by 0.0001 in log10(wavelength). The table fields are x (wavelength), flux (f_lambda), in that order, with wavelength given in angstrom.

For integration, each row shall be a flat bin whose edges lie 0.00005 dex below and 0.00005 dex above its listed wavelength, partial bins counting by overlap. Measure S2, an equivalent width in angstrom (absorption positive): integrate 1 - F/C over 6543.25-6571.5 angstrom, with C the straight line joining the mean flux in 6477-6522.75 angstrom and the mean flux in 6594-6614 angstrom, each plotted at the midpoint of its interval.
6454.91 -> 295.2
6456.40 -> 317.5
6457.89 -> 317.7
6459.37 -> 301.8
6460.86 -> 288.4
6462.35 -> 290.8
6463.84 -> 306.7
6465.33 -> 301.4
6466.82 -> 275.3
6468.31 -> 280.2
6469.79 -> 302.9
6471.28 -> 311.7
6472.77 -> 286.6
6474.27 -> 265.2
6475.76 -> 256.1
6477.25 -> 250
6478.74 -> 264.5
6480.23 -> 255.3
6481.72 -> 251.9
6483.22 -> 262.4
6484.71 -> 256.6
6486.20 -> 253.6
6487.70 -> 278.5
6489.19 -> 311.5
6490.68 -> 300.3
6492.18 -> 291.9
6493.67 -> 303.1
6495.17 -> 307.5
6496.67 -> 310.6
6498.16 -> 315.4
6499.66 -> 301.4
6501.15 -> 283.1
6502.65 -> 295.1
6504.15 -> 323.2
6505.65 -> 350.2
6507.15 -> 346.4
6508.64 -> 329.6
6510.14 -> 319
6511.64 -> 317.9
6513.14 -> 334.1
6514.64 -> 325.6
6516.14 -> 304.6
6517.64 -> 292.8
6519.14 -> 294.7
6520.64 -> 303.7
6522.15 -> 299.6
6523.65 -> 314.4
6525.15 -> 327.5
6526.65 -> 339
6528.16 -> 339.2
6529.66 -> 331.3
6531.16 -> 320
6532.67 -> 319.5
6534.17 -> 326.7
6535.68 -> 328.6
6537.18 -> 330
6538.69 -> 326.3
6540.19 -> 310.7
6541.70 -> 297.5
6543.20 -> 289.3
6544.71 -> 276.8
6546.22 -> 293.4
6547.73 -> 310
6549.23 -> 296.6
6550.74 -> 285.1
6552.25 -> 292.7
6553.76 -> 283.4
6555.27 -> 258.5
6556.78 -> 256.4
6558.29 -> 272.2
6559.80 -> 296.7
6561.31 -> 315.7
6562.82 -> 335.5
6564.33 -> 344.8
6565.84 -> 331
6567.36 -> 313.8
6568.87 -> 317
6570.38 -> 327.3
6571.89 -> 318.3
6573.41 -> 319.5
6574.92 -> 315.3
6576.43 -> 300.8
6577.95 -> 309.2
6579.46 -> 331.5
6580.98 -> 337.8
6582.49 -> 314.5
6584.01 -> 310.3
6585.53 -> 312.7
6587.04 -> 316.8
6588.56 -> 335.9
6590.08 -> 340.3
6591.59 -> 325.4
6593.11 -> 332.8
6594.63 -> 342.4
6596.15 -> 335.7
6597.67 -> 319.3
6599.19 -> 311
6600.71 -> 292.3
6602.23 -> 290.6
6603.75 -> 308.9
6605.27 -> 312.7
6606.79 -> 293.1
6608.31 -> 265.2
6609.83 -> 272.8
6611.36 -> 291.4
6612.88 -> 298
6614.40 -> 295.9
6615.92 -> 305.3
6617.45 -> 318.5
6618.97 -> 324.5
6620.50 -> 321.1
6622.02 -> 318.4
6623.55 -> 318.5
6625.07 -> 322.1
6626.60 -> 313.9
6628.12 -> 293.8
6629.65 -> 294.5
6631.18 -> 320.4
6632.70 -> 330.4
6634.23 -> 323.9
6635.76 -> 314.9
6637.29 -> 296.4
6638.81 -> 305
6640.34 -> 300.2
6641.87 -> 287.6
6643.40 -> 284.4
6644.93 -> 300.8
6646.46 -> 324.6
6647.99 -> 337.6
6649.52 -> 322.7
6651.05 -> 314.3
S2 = 0.01 angstrom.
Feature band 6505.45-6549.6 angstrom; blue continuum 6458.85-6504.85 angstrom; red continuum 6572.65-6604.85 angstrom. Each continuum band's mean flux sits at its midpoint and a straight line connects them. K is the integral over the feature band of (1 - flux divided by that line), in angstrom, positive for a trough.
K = -2.4 angstrom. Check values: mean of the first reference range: 286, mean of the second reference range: 319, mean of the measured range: 316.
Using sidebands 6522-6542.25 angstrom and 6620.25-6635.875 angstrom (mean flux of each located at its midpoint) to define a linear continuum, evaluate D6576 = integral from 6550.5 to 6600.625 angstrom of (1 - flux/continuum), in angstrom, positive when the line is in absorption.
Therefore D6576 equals 0.9 angstrom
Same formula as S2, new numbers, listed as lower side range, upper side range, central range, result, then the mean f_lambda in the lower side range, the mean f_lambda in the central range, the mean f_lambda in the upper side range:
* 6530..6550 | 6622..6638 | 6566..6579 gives -0.2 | 310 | 316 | 313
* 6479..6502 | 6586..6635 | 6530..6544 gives -1.0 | 285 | 317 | 312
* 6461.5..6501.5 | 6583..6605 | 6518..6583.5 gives -1.0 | 284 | 310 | 319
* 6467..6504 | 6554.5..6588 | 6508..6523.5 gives -1.0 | 284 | 312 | 312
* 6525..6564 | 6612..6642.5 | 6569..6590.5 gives -0.9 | 306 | 320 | 310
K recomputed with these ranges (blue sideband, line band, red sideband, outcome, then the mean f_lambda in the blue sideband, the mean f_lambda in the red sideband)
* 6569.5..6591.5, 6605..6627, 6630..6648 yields 0.6 angstrom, 321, 309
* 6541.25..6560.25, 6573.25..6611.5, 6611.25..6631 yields -1.8 angstrom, 285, 310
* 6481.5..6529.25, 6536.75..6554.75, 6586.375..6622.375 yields 0.6 angstrom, 307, 311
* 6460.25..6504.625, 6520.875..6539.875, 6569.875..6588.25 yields -1.4 angstrom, 286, 318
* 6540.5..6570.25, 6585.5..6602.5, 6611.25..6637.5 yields -0.9 angstrom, 299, 312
